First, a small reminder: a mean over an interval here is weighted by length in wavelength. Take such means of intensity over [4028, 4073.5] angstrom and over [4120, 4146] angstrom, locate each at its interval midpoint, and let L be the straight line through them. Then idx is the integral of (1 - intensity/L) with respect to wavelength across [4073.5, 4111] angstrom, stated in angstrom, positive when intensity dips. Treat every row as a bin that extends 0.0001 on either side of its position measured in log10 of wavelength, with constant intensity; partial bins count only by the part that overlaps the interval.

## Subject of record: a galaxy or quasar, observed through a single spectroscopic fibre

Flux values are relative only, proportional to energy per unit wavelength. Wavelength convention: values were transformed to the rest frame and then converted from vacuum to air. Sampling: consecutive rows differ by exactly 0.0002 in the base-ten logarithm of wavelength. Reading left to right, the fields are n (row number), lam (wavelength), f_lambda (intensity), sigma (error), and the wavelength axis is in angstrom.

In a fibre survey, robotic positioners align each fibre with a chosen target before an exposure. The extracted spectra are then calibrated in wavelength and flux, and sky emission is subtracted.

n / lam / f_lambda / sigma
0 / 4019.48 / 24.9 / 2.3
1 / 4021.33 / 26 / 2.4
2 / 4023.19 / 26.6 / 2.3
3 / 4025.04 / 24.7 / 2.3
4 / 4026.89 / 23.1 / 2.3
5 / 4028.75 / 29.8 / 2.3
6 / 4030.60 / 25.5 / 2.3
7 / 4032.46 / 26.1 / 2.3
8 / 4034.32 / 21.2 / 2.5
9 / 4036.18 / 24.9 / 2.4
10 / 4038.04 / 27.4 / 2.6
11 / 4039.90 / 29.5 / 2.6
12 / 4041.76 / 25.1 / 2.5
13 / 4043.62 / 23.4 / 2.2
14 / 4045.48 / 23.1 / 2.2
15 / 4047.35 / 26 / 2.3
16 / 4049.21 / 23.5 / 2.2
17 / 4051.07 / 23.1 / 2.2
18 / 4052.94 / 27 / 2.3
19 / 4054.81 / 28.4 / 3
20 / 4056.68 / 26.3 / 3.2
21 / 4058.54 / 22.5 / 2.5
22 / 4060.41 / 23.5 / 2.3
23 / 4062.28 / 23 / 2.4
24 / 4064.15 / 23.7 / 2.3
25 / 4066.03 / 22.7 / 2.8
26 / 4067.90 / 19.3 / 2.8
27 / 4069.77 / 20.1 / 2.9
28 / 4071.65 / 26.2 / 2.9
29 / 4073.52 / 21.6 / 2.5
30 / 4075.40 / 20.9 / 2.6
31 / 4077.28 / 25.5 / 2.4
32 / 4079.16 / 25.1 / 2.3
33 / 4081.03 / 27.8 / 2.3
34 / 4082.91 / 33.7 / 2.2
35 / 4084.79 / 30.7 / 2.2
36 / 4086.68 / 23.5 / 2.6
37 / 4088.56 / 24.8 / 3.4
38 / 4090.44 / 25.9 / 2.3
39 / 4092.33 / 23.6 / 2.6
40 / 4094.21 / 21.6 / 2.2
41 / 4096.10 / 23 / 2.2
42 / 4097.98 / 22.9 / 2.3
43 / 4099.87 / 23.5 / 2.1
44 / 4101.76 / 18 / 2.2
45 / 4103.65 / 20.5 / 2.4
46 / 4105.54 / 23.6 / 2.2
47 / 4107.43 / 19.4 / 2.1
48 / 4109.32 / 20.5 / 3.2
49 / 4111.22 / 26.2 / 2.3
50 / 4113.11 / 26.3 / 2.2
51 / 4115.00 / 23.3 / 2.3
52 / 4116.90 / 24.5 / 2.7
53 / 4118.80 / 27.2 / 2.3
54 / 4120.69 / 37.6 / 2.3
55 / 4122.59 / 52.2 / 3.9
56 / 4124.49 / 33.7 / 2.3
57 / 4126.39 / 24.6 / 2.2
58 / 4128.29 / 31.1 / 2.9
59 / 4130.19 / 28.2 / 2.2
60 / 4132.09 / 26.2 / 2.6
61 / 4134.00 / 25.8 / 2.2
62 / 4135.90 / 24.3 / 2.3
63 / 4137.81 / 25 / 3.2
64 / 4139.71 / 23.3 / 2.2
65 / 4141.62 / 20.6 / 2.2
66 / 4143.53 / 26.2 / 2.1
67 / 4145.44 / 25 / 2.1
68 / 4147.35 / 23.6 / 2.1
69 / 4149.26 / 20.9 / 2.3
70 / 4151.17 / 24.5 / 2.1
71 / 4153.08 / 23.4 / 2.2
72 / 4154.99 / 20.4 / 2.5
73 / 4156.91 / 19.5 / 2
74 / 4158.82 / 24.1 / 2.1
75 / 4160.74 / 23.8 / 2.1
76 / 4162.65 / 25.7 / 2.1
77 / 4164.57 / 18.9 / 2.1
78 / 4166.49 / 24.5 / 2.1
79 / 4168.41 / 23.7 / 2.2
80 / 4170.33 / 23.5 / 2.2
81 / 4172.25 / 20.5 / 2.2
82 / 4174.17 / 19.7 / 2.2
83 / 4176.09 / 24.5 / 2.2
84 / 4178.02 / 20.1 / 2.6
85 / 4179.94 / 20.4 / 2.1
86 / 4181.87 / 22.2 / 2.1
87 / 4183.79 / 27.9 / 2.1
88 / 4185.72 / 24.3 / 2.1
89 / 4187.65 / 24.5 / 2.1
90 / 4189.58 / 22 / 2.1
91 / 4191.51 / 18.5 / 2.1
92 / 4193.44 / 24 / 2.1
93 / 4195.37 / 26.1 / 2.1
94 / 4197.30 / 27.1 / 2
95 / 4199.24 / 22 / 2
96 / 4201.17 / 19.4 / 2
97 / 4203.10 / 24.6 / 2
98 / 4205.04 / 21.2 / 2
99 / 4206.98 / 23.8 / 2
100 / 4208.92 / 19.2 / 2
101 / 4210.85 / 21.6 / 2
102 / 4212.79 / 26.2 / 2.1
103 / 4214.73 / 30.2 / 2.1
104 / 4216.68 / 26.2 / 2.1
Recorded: 3.9 angstrom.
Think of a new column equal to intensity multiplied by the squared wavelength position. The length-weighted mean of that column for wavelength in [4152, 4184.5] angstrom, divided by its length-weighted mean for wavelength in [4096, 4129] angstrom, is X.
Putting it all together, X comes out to 0.9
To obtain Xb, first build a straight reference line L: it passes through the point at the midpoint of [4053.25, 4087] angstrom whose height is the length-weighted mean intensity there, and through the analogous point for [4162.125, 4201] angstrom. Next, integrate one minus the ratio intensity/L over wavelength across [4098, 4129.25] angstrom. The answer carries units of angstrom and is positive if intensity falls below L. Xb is -3.8 angstrom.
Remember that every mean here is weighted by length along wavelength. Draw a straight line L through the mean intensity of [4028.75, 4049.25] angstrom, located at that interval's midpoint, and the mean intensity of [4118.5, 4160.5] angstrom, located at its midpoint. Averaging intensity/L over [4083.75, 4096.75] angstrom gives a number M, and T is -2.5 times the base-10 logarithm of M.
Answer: 0.05 mag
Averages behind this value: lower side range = 25.3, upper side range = 26.6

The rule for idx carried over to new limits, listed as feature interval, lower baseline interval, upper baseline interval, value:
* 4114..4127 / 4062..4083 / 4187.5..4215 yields -4.69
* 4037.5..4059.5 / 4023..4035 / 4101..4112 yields -1.00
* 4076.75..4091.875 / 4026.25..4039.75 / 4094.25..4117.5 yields -2.29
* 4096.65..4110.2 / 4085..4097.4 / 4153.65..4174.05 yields 1.46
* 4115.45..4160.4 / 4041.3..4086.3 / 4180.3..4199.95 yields -4.41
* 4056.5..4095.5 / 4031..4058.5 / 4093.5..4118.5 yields -0.67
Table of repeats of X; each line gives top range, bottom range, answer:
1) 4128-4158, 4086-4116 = 1.07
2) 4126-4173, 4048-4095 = 1.01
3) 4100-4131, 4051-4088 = 1.12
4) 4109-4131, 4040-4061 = 1.24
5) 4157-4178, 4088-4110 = 1.05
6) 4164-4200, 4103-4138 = 0.86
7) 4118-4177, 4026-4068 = 1.08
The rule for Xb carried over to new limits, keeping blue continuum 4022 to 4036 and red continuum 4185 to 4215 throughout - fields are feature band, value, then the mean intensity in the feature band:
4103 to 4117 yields 0.8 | 23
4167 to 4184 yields 0.9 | 22.3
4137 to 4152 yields 0.2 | 23.6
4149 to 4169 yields 0.9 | 22.7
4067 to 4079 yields 1.1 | 22.5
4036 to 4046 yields -0.2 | 25.7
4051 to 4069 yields 0.7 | 24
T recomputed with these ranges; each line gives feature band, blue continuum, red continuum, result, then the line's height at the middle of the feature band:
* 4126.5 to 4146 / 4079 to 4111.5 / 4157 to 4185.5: -0.096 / 23.4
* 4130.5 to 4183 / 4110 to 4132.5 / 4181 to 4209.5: 0.162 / 26.8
